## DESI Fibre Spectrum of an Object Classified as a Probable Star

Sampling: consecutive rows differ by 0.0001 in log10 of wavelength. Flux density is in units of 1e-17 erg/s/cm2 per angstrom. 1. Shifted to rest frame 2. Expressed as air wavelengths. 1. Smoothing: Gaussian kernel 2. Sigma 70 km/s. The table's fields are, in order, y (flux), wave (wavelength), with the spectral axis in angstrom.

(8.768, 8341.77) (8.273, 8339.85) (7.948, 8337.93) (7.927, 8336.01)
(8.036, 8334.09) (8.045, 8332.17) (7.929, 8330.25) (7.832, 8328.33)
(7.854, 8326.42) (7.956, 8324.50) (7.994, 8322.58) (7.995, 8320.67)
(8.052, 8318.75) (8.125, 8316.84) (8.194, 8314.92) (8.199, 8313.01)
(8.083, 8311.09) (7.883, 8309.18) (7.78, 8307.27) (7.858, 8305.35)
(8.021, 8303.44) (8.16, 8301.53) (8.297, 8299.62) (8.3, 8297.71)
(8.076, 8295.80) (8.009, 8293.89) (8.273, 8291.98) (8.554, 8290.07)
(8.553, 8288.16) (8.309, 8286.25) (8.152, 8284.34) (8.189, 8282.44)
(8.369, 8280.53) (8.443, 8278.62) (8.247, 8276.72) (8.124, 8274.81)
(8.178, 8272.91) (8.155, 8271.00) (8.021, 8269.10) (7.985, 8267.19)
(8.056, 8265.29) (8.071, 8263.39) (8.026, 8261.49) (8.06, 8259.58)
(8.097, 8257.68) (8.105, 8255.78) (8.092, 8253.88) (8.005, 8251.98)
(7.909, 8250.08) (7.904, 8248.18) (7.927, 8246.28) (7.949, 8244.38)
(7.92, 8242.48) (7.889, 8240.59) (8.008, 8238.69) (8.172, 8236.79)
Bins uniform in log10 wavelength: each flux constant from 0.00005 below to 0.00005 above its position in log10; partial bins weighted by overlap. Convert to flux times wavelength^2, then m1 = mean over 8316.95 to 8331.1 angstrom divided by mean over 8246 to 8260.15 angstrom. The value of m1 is 1.01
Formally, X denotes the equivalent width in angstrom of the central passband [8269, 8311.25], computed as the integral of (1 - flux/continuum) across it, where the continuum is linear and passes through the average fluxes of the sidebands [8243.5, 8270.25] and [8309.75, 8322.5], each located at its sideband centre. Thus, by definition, -0.63 angstrom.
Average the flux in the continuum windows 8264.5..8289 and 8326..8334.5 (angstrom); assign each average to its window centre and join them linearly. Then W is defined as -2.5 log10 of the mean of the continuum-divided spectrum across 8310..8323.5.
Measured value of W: -0.01 mag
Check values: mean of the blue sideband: 8.21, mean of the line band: 8.09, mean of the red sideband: 7.94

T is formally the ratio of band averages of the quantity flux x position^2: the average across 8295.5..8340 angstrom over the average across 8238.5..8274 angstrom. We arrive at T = 1.02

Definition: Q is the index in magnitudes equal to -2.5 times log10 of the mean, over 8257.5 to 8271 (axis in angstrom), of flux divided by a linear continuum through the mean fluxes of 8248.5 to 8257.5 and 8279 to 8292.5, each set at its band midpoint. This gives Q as 0.01 mag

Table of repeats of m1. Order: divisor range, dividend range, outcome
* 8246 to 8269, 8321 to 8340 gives 1.01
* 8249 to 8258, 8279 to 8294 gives 1.04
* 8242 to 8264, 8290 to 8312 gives 1.02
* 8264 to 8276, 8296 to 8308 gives 1.01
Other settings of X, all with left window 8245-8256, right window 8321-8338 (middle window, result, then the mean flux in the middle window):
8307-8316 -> -0.1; 8.05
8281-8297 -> -0.6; 8.27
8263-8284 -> -0.5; 8.17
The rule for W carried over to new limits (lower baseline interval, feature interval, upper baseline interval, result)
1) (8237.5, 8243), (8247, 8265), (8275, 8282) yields 0.01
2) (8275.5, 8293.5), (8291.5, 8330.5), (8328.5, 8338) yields 0.01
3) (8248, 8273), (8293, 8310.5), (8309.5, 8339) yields 0.00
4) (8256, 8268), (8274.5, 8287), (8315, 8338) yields -0.03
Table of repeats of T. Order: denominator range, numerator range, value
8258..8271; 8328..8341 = 1.01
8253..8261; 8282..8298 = 1.03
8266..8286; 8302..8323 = 0.99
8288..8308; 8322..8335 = 0.98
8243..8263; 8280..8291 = 1.05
